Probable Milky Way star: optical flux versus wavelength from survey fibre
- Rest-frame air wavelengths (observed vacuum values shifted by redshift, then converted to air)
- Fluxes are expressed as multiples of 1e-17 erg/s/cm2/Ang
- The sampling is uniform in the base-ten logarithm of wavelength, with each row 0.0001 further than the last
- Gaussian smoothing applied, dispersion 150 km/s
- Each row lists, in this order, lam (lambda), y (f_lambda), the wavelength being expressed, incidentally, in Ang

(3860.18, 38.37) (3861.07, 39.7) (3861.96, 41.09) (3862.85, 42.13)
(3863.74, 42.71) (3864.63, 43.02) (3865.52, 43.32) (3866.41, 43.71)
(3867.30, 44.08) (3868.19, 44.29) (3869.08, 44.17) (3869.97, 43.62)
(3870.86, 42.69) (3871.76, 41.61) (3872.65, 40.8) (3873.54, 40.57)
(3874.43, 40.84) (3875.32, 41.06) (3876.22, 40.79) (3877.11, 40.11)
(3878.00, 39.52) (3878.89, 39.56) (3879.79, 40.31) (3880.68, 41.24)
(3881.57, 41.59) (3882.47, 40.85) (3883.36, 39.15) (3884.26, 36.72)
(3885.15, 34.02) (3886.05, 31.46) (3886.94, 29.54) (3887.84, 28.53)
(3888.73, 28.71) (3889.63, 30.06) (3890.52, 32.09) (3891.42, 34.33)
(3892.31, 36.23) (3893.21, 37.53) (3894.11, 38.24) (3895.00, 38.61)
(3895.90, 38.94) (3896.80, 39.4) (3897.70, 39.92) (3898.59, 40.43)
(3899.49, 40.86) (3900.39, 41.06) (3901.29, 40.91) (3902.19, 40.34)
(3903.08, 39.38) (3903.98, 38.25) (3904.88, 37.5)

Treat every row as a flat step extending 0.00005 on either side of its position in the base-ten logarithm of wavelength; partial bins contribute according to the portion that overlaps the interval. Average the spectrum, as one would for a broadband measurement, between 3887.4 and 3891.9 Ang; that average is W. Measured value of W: 30.9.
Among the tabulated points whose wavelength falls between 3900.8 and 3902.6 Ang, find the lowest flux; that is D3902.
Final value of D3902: 40.34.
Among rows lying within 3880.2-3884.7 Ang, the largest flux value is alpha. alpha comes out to 41.59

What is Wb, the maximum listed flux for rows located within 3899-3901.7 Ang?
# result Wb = 41.06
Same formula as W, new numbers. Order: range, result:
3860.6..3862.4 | 40.3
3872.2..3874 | 40.8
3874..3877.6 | 40.7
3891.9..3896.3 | 37.9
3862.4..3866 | 42.8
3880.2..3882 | 41.6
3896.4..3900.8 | 40.3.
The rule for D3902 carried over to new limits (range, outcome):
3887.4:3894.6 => 28.53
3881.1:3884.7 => 36.72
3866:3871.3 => 42.69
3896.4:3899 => 39.4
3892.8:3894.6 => 37.53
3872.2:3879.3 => 39.52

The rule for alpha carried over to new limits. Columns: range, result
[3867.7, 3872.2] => 44.29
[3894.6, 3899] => 40.43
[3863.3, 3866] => 43.32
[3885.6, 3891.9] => 34.33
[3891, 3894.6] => 38.24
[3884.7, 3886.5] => 34.02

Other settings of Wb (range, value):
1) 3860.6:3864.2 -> 42.71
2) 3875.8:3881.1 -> 41.24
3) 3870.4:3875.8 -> 42.69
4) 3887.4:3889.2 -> 28.71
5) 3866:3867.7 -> 44.08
